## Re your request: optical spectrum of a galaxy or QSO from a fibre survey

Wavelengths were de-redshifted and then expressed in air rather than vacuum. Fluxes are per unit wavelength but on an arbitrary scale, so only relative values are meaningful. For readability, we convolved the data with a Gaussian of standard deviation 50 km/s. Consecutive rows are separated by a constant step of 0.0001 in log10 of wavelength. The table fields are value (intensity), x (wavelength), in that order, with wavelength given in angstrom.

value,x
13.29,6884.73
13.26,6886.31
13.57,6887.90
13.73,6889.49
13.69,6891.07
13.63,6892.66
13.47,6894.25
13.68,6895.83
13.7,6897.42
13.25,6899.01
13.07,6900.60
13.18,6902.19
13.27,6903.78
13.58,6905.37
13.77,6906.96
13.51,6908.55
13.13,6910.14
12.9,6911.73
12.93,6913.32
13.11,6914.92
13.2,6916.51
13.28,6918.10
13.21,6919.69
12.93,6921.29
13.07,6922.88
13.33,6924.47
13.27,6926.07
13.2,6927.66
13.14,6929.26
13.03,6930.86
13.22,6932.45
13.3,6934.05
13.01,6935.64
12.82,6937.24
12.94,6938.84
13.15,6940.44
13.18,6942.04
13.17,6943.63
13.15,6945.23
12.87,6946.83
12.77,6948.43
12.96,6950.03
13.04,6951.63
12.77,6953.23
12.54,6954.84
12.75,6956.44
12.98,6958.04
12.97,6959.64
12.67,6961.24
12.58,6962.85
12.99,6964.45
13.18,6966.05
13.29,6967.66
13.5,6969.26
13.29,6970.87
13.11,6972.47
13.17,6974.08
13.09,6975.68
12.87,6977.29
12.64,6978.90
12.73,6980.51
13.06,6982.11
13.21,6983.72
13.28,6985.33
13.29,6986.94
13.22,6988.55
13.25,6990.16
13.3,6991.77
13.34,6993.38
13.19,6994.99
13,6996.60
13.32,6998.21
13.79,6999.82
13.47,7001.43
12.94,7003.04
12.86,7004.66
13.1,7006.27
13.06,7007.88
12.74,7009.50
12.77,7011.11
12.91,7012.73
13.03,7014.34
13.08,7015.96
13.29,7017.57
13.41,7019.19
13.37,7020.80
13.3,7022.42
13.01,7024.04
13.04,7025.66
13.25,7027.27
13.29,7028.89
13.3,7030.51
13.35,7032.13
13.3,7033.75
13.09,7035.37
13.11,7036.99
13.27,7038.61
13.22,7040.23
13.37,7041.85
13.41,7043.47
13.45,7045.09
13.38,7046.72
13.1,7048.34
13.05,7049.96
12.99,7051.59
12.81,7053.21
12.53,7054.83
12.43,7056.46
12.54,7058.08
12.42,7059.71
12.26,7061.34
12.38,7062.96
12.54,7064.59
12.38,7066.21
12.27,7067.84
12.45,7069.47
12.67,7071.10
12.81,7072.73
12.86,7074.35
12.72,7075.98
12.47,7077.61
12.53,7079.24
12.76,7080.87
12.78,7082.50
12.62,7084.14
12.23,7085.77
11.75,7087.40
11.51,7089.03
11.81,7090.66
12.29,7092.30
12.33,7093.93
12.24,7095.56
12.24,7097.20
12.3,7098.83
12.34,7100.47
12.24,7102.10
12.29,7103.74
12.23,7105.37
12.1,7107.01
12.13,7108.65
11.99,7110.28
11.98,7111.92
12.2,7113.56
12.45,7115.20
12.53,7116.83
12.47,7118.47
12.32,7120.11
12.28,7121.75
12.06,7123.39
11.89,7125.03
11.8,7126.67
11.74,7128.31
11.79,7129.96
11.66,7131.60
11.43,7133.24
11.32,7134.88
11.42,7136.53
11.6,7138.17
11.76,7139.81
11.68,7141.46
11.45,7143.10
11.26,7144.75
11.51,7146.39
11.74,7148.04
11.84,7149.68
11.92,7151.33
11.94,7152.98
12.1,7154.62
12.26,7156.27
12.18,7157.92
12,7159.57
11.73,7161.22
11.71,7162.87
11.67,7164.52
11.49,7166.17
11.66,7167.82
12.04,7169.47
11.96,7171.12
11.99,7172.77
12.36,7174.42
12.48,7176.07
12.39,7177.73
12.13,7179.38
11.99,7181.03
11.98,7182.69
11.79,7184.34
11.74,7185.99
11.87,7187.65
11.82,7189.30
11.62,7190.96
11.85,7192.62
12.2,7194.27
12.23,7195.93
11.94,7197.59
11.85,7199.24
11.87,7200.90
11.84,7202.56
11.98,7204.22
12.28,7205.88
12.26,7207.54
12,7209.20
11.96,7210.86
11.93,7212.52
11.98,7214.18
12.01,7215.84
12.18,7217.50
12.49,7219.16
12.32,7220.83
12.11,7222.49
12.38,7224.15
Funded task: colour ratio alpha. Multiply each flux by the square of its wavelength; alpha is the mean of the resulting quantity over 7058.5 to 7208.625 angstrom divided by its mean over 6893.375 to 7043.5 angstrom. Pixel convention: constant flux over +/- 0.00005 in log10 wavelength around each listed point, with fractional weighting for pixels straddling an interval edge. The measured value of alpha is 1.0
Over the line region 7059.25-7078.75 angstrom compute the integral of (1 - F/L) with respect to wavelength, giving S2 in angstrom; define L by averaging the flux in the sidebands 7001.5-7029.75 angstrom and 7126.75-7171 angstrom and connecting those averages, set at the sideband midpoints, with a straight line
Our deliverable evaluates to 0.0 angstrom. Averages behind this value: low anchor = 13.1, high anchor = 11.7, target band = 12.5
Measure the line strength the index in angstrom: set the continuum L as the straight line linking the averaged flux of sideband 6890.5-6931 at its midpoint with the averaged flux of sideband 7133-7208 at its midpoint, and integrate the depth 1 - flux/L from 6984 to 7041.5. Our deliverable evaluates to -2.1 angstrom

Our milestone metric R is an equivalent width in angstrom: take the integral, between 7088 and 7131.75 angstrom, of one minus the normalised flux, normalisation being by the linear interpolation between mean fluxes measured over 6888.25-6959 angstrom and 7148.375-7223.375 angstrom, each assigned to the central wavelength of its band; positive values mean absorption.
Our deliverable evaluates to 0.8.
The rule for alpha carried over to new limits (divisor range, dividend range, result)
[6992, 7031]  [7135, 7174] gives 0.93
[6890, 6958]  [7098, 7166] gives 0.96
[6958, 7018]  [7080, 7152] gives 0.95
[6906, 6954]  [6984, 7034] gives 1.03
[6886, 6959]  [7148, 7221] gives 0.98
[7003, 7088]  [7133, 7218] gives 0.96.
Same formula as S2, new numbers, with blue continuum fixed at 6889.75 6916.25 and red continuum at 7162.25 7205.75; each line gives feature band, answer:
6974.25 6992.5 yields -0.2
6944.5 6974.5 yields 0.2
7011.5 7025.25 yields -0.4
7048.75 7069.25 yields 0.0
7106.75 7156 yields 1.3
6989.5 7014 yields -0.5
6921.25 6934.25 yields 0.1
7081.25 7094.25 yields 0.3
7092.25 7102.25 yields 0.1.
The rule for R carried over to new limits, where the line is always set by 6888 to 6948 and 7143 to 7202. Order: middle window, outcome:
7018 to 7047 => -1.4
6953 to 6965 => 0.2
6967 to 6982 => -0.1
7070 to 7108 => 0.0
